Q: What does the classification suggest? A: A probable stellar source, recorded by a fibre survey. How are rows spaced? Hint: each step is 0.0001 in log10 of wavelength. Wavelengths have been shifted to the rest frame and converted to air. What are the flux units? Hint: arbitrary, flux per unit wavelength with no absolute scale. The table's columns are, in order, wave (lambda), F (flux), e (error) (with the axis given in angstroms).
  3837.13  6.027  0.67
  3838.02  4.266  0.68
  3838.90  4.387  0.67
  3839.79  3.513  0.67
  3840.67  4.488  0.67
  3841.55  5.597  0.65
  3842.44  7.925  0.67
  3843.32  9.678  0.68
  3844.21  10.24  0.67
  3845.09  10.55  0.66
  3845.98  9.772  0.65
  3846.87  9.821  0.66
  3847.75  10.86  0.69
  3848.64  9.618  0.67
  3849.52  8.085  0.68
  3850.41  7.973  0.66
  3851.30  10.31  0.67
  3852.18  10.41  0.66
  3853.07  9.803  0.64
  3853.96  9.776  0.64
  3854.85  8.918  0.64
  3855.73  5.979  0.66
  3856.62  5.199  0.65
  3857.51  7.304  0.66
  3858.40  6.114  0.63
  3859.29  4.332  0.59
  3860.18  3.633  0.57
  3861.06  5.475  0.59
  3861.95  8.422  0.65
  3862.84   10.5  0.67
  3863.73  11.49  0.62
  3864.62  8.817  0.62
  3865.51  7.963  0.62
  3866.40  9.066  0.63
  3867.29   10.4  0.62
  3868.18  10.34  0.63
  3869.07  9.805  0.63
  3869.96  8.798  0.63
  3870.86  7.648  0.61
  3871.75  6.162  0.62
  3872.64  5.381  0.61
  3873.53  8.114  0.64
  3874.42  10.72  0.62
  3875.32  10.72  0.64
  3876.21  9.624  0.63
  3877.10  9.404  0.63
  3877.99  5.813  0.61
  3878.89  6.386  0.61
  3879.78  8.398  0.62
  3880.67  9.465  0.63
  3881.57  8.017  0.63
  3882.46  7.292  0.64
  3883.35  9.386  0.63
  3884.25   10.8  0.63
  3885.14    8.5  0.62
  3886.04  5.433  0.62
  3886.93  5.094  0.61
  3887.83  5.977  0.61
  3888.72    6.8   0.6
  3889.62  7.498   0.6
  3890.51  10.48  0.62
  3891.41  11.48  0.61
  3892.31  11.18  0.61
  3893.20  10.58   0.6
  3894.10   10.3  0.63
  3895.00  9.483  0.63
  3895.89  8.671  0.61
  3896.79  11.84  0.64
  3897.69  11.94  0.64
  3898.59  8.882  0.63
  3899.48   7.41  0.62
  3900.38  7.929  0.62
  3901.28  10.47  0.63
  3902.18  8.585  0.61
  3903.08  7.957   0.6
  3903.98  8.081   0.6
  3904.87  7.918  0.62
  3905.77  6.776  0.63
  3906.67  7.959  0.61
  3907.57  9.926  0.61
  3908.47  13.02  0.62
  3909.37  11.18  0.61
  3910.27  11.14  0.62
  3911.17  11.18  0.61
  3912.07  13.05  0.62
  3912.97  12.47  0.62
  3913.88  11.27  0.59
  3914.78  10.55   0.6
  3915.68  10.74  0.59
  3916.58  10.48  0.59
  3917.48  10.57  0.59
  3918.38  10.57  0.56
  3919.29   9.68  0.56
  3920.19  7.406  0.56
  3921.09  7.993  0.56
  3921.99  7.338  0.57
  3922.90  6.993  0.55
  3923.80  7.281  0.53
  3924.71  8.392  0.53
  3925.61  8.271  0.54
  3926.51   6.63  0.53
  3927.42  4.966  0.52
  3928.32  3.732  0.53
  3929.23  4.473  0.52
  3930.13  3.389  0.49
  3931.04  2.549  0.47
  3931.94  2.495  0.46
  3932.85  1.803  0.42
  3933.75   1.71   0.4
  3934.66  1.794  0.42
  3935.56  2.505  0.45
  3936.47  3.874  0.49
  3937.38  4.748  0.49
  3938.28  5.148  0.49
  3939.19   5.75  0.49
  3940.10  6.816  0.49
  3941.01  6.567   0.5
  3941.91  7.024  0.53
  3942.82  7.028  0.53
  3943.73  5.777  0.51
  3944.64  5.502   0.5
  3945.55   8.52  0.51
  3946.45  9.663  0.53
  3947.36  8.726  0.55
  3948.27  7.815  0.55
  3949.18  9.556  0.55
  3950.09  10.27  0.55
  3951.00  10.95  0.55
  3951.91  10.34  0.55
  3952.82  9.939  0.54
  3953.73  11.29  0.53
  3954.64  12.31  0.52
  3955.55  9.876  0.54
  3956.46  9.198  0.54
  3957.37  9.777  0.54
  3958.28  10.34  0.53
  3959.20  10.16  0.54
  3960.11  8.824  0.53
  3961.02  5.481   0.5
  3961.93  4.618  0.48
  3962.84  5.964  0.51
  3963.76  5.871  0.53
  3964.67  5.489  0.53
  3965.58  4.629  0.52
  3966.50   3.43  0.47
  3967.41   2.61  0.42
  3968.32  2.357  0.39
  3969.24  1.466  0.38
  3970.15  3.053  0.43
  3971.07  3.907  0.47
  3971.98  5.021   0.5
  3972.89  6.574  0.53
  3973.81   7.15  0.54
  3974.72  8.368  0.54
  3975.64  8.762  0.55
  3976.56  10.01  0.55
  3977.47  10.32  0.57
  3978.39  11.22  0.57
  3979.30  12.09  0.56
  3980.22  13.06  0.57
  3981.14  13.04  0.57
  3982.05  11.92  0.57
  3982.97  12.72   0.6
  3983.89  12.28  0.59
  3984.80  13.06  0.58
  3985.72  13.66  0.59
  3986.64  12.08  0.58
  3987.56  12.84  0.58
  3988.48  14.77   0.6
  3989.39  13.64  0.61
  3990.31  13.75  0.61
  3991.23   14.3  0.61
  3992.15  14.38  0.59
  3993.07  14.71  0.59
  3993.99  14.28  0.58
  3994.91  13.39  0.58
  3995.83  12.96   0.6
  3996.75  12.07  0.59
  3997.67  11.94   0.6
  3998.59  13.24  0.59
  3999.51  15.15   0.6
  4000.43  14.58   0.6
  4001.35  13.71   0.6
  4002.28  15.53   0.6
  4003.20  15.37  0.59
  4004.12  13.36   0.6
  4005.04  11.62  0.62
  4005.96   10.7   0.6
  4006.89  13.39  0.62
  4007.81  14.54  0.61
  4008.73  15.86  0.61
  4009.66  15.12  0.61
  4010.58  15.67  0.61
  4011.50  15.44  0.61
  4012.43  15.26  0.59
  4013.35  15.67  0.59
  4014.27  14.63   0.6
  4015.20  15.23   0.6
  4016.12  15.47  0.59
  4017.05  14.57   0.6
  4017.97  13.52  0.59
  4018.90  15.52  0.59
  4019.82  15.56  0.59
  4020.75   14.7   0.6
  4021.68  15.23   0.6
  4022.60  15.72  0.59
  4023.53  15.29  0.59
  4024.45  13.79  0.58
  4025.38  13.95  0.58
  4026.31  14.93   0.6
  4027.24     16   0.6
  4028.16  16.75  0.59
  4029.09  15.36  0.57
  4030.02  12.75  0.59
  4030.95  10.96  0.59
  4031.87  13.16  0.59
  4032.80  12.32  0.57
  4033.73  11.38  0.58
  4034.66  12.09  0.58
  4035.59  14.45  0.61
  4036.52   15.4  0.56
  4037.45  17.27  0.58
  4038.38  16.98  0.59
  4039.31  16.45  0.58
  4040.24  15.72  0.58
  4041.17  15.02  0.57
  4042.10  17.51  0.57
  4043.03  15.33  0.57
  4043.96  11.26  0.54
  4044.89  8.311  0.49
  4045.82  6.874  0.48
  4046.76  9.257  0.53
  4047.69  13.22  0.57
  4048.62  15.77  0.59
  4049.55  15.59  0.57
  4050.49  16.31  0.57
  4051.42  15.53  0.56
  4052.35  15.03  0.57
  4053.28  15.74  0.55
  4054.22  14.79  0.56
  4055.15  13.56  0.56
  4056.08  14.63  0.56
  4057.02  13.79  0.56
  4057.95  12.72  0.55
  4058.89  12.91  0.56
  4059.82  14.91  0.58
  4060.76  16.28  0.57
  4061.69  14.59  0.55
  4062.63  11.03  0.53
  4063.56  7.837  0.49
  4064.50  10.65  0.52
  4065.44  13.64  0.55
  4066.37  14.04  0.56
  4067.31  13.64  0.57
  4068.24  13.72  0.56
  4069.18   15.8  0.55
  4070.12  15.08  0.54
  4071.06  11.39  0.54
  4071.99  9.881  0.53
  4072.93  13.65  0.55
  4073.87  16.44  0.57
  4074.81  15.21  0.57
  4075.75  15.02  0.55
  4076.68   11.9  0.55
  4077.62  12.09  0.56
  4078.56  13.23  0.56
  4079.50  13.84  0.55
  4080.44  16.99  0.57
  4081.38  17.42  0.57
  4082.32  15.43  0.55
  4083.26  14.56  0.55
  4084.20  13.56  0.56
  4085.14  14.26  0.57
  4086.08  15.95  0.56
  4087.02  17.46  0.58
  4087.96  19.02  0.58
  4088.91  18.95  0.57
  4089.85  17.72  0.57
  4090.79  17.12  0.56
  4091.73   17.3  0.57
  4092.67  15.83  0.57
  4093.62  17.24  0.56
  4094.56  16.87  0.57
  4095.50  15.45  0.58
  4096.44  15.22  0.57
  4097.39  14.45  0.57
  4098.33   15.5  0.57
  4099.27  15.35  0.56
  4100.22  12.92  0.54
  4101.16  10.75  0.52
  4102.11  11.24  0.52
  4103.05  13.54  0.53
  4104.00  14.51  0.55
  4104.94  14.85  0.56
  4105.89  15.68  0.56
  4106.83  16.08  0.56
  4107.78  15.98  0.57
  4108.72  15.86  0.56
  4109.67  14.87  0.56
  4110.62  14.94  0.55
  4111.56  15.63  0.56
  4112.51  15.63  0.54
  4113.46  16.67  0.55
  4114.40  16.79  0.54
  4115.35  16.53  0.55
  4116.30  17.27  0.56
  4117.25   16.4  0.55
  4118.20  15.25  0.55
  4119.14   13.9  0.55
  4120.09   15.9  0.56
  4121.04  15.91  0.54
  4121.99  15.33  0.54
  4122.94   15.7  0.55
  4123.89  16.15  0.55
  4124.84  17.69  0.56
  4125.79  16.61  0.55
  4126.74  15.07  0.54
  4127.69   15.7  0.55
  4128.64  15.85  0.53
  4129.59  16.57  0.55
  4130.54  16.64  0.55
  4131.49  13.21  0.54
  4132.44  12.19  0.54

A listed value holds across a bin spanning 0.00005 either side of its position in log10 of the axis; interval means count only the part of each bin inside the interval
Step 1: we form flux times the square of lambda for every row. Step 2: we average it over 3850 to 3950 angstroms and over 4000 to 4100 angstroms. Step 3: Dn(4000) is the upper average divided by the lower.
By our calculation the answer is 2.0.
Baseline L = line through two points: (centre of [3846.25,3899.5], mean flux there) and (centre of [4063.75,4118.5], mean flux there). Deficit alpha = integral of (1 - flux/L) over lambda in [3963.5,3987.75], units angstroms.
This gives 6.86 angstroms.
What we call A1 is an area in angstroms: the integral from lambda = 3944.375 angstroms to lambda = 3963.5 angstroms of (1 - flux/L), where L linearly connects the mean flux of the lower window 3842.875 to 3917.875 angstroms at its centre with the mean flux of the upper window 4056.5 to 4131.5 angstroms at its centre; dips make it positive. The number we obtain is 3.53 angstroms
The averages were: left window 9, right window 15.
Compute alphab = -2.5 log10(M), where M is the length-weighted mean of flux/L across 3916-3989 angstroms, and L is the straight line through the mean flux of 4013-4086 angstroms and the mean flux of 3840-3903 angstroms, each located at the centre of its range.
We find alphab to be 0.40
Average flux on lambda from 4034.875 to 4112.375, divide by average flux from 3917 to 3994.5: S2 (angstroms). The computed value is 1.8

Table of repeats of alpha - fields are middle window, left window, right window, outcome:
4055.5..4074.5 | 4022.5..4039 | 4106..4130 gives 2.06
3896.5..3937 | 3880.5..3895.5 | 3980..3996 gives 8.16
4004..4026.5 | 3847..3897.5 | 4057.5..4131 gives -3.38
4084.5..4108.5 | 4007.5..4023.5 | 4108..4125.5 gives 0.32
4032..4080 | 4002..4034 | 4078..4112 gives 3.88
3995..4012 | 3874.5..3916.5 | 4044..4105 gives -2.22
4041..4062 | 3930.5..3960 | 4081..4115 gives -1.32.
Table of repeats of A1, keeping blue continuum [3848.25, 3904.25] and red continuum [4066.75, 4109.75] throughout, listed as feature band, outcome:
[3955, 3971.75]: 7.7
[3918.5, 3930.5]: 3.8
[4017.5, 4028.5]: -1.8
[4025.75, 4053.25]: -1.2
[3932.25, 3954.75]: 7.9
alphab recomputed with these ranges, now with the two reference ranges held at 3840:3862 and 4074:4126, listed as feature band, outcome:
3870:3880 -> 0.08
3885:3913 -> 0.01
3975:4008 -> -0.07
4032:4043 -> -0.10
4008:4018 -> -0.18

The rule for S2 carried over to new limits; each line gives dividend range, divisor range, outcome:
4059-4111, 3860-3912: 1.65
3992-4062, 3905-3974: 1.95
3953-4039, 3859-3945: 1.51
